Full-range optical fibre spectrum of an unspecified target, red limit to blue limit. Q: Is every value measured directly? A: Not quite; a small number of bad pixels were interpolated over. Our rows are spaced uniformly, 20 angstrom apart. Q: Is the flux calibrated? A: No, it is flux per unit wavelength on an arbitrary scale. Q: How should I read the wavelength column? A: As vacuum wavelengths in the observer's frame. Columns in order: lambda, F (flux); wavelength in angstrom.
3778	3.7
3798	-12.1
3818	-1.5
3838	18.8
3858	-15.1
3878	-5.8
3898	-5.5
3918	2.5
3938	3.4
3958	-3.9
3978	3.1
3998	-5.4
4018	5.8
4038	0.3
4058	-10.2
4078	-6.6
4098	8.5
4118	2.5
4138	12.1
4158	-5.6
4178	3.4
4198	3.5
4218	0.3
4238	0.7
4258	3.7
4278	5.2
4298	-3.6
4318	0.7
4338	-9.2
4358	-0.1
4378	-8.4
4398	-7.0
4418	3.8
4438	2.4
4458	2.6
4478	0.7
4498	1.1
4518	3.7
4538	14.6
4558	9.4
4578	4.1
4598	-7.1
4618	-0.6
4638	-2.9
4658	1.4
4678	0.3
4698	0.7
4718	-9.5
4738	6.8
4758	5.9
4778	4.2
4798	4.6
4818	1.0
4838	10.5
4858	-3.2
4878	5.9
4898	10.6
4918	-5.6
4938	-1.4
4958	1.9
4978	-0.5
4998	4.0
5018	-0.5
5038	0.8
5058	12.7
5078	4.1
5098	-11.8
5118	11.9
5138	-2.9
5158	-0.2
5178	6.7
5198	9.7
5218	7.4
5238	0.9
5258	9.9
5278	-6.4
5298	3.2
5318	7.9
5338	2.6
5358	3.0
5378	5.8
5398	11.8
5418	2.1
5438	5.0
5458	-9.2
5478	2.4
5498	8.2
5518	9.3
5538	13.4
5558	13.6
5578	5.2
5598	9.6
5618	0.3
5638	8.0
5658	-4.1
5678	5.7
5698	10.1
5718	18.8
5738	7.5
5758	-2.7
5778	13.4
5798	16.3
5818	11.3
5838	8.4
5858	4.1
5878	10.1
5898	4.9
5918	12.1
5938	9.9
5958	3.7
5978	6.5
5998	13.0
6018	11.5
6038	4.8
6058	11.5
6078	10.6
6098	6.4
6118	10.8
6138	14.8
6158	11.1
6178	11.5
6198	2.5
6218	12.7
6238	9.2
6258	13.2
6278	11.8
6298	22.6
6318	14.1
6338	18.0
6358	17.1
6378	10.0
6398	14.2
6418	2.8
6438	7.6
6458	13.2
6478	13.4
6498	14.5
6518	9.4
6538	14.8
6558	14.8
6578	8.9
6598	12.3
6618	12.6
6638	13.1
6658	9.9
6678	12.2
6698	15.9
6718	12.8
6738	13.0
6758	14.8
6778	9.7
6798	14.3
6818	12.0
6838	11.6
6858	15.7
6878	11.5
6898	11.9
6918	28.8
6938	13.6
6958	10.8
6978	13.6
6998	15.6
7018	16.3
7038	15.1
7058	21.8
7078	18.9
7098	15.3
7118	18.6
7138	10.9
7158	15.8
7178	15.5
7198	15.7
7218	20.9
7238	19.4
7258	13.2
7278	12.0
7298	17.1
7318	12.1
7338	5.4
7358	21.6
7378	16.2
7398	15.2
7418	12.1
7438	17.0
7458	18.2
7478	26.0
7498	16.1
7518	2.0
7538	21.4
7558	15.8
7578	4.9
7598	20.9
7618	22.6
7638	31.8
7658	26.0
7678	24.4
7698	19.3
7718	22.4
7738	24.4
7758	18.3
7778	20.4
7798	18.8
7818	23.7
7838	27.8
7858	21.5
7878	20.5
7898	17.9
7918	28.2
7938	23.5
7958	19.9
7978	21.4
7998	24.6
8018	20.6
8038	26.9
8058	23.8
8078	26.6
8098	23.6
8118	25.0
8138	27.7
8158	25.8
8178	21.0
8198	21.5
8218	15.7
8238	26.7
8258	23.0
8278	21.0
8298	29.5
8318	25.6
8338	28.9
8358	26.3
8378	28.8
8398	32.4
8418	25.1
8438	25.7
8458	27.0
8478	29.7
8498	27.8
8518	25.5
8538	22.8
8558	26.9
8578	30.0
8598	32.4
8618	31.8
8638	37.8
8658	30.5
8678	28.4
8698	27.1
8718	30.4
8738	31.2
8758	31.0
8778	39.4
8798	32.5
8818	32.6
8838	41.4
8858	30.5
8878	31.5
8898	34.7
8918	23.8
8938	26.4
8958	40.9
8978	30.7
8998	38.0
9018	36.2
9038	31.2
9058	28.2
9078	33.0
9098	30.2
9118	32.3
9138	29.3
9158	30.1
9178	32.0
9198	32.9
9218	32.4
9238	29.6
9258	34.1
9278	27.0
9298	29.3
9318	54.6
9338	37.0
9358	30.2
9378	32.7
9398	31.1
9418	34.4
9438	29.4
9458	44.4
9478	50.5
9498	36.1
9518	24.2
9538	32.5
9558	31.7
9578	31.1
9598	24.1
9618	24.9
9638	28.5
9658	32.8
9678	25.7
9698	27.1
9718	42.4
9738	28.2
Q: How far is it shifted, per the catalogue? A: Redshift 0.91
